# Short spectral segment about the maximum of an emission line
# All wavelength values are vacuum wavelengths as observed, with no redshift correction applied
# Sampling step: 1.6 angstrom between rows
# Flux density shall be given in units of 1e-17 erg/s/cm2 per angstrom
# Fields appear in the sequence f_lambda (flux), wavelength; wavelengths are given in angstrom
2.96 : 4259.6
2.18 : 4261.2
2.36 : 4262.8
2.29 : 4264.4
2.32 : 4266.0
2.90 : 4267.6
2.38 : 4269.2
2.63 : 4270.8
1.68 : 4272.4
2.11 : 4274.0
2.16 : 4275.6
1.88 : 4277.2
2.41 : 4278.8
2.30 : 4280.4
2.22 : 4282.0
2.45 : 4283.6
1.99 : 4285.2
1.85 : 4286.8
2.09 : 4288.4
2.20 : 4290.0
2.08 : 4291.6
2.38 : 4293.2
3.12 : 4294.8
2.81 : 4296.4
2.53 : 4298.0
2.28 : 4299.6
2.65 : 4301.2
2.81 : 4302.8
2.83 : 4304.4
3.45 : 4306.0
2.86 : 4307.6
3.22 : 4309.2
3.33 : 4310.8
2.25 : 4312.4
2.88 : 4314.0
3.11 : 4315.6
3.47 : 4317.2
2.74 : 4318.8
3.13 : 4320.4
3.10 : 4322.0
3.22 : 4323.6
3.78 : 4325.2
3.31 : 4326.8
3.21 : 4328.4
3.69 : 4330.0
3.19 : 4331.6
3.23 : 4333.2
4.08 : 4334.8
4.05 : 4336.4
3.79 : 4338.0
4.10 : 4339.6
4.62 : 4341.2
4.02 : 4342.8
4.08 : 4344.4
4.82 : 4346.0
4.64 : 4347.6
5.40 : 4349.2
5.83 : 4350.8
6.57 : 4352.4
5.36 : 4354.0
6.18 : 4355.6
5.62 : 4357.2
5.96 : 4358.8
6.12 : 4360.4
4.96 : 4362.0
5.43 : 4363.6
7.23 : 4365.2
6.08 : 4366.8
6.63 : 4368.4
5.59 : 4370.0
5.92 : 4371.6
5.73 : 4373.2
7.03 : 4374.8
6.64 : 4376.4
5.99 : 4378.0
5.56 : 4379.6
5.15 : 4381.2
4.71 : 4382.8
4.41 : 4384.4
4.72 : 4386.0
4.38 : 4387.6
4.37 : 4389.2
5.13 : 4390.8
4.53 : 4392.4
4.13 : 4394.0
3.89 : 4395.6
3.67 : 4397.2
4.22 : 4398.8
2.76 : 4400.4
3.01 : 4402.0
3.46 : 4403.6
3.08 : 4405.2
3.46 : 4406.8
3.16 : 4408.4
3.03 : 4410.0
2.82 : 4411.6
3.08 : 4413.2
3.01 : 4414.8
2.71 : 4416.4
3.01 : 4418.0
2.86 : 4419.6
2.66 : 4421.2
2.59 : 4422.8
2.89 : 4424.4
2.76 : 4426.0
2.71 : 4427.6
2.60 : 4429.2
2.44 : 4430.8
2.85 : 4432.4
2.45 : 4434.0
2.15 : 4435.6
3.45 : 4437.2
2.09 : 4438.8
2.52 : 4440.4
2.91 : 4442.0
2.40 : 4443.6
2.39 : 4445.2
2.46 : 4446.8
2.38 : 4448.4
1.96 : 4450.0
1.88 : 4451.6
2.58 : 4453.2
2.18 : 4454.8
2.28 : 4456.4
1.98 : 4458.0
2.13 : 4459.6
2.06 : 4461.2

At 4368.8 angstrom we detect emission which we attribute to C IV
